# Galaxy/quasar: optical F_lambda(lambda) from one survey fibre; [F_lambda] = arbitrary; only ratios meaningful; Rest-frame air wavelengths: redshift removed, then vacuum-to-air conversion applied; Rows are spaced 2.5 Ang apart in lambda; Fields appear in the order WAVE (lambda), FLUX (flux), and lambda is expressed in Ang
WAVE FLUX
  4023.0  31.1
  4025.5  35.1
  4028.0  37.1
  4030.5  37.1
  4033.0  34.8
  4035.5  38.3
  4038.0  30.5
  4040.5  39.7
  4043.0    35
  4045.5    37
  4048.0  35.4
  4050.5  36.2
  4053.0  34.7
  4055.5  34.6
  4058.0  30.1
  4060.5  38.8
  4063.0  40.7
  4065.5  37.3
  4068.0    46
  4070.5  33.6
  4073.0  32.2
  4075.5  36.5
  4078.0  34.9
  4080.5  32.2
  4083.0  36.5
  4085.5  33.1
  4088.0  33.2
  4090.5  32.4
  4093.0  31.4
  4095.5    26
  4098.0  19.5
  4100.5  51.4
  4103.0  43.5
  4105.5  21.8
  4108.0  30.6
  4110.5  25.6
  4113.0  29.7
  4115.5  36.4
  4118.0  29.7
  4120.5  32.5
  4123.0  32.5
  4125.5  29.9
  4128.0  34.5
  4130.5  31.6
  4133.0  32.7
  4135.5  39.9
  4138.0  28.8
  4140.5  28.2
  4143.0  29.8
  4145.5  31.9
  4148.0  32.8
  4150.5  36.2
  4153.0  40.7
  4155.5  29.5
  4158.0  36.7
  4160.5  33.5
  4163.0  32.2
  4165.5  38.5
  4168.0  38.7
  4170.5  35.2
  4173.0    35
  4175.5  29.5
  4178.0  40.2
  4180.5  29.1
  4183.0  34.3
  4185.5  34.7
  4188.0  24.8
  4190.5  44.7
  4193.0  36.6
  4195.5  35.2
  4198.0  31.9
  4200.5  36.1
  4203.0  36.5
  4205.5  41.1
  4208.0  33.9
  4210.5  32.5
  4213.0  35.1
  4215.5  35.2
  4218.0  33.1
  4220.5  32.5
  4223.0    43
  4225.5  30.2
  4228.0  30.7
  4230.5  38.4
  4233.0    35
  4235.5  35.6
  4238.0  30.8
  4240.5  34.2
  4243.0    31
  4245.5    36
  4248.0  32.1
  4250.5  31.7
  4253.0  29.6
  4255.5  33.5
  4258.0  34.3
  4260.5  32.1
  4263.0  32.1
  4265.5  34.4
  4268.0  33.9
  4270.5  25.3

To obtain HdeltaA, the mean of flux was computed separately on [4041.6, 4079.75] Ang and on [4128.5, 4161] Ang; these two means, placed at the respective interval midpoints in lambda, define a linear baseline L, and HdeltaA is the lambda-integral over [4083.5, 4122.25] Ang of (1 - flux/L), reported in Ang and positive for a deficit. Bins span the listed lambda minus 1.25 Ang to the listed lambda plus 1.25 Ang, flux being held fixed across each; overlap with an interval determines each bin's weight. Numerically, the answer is 3.2 Ang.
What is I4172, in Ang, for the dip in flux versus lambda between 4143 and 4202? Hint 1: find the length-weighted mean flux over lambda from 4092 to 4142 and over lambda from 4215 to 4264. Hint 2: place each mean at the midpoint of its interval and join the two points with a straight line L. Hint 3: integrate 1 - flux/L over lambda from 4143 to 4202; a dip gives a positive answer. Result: -3.6 Ang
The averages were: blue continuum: 31.8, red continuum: 33.5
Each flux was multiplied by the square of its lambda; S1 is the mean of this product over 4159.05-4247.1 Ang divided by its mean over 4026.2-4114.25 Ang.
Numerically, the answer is 1.07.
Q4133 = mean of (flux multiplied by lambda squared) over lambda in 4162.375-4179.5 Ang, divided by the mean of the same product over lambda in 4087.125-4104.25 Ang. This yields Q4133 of 1.09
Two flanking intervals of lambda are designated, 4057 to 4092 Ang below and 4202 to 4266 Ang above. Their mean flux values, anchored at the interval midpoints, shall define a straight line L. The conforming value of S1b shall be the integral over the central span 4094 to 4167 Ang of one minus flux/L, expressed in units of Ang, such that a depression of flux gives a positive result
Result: 4.9 Ang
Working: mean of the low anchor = 35.5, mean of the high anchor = 34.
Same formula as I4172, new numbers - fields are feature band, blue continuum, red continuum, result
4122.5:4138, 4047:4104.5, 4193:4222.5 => 0.9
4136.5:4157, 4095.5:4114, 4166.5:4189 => 0.2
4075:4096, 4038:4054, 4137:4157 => 0.9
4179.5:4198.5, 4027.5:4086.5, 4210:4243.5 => 0.3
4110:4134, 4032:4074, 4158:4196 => 2.6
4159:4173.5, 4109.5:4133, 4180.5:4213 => -0.9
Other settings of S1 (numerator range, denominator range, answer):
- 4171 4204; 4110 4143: 1.12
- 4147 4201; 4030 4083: 1.02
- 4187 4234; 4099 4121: 1.11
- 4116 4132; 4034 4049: 0.93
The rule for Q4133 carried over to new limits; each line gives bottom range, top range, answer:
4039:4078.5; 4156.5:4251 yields 1.02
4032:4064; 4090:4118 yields 0.91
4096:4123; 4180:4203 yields 1.12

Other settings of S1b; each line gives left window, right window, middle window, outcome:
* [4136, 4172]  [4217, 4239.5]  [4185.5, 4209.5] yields -1.0 Ang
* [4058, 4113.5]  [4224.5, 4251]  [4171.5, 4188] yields 0.2 Ang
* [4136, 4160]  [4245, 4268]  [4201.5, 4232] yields -2.1 Ang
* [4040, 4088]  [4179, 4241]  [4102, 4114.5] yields 1.9 Ang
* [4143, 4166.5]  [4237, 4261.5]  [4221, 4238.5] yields -1.0 Ang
